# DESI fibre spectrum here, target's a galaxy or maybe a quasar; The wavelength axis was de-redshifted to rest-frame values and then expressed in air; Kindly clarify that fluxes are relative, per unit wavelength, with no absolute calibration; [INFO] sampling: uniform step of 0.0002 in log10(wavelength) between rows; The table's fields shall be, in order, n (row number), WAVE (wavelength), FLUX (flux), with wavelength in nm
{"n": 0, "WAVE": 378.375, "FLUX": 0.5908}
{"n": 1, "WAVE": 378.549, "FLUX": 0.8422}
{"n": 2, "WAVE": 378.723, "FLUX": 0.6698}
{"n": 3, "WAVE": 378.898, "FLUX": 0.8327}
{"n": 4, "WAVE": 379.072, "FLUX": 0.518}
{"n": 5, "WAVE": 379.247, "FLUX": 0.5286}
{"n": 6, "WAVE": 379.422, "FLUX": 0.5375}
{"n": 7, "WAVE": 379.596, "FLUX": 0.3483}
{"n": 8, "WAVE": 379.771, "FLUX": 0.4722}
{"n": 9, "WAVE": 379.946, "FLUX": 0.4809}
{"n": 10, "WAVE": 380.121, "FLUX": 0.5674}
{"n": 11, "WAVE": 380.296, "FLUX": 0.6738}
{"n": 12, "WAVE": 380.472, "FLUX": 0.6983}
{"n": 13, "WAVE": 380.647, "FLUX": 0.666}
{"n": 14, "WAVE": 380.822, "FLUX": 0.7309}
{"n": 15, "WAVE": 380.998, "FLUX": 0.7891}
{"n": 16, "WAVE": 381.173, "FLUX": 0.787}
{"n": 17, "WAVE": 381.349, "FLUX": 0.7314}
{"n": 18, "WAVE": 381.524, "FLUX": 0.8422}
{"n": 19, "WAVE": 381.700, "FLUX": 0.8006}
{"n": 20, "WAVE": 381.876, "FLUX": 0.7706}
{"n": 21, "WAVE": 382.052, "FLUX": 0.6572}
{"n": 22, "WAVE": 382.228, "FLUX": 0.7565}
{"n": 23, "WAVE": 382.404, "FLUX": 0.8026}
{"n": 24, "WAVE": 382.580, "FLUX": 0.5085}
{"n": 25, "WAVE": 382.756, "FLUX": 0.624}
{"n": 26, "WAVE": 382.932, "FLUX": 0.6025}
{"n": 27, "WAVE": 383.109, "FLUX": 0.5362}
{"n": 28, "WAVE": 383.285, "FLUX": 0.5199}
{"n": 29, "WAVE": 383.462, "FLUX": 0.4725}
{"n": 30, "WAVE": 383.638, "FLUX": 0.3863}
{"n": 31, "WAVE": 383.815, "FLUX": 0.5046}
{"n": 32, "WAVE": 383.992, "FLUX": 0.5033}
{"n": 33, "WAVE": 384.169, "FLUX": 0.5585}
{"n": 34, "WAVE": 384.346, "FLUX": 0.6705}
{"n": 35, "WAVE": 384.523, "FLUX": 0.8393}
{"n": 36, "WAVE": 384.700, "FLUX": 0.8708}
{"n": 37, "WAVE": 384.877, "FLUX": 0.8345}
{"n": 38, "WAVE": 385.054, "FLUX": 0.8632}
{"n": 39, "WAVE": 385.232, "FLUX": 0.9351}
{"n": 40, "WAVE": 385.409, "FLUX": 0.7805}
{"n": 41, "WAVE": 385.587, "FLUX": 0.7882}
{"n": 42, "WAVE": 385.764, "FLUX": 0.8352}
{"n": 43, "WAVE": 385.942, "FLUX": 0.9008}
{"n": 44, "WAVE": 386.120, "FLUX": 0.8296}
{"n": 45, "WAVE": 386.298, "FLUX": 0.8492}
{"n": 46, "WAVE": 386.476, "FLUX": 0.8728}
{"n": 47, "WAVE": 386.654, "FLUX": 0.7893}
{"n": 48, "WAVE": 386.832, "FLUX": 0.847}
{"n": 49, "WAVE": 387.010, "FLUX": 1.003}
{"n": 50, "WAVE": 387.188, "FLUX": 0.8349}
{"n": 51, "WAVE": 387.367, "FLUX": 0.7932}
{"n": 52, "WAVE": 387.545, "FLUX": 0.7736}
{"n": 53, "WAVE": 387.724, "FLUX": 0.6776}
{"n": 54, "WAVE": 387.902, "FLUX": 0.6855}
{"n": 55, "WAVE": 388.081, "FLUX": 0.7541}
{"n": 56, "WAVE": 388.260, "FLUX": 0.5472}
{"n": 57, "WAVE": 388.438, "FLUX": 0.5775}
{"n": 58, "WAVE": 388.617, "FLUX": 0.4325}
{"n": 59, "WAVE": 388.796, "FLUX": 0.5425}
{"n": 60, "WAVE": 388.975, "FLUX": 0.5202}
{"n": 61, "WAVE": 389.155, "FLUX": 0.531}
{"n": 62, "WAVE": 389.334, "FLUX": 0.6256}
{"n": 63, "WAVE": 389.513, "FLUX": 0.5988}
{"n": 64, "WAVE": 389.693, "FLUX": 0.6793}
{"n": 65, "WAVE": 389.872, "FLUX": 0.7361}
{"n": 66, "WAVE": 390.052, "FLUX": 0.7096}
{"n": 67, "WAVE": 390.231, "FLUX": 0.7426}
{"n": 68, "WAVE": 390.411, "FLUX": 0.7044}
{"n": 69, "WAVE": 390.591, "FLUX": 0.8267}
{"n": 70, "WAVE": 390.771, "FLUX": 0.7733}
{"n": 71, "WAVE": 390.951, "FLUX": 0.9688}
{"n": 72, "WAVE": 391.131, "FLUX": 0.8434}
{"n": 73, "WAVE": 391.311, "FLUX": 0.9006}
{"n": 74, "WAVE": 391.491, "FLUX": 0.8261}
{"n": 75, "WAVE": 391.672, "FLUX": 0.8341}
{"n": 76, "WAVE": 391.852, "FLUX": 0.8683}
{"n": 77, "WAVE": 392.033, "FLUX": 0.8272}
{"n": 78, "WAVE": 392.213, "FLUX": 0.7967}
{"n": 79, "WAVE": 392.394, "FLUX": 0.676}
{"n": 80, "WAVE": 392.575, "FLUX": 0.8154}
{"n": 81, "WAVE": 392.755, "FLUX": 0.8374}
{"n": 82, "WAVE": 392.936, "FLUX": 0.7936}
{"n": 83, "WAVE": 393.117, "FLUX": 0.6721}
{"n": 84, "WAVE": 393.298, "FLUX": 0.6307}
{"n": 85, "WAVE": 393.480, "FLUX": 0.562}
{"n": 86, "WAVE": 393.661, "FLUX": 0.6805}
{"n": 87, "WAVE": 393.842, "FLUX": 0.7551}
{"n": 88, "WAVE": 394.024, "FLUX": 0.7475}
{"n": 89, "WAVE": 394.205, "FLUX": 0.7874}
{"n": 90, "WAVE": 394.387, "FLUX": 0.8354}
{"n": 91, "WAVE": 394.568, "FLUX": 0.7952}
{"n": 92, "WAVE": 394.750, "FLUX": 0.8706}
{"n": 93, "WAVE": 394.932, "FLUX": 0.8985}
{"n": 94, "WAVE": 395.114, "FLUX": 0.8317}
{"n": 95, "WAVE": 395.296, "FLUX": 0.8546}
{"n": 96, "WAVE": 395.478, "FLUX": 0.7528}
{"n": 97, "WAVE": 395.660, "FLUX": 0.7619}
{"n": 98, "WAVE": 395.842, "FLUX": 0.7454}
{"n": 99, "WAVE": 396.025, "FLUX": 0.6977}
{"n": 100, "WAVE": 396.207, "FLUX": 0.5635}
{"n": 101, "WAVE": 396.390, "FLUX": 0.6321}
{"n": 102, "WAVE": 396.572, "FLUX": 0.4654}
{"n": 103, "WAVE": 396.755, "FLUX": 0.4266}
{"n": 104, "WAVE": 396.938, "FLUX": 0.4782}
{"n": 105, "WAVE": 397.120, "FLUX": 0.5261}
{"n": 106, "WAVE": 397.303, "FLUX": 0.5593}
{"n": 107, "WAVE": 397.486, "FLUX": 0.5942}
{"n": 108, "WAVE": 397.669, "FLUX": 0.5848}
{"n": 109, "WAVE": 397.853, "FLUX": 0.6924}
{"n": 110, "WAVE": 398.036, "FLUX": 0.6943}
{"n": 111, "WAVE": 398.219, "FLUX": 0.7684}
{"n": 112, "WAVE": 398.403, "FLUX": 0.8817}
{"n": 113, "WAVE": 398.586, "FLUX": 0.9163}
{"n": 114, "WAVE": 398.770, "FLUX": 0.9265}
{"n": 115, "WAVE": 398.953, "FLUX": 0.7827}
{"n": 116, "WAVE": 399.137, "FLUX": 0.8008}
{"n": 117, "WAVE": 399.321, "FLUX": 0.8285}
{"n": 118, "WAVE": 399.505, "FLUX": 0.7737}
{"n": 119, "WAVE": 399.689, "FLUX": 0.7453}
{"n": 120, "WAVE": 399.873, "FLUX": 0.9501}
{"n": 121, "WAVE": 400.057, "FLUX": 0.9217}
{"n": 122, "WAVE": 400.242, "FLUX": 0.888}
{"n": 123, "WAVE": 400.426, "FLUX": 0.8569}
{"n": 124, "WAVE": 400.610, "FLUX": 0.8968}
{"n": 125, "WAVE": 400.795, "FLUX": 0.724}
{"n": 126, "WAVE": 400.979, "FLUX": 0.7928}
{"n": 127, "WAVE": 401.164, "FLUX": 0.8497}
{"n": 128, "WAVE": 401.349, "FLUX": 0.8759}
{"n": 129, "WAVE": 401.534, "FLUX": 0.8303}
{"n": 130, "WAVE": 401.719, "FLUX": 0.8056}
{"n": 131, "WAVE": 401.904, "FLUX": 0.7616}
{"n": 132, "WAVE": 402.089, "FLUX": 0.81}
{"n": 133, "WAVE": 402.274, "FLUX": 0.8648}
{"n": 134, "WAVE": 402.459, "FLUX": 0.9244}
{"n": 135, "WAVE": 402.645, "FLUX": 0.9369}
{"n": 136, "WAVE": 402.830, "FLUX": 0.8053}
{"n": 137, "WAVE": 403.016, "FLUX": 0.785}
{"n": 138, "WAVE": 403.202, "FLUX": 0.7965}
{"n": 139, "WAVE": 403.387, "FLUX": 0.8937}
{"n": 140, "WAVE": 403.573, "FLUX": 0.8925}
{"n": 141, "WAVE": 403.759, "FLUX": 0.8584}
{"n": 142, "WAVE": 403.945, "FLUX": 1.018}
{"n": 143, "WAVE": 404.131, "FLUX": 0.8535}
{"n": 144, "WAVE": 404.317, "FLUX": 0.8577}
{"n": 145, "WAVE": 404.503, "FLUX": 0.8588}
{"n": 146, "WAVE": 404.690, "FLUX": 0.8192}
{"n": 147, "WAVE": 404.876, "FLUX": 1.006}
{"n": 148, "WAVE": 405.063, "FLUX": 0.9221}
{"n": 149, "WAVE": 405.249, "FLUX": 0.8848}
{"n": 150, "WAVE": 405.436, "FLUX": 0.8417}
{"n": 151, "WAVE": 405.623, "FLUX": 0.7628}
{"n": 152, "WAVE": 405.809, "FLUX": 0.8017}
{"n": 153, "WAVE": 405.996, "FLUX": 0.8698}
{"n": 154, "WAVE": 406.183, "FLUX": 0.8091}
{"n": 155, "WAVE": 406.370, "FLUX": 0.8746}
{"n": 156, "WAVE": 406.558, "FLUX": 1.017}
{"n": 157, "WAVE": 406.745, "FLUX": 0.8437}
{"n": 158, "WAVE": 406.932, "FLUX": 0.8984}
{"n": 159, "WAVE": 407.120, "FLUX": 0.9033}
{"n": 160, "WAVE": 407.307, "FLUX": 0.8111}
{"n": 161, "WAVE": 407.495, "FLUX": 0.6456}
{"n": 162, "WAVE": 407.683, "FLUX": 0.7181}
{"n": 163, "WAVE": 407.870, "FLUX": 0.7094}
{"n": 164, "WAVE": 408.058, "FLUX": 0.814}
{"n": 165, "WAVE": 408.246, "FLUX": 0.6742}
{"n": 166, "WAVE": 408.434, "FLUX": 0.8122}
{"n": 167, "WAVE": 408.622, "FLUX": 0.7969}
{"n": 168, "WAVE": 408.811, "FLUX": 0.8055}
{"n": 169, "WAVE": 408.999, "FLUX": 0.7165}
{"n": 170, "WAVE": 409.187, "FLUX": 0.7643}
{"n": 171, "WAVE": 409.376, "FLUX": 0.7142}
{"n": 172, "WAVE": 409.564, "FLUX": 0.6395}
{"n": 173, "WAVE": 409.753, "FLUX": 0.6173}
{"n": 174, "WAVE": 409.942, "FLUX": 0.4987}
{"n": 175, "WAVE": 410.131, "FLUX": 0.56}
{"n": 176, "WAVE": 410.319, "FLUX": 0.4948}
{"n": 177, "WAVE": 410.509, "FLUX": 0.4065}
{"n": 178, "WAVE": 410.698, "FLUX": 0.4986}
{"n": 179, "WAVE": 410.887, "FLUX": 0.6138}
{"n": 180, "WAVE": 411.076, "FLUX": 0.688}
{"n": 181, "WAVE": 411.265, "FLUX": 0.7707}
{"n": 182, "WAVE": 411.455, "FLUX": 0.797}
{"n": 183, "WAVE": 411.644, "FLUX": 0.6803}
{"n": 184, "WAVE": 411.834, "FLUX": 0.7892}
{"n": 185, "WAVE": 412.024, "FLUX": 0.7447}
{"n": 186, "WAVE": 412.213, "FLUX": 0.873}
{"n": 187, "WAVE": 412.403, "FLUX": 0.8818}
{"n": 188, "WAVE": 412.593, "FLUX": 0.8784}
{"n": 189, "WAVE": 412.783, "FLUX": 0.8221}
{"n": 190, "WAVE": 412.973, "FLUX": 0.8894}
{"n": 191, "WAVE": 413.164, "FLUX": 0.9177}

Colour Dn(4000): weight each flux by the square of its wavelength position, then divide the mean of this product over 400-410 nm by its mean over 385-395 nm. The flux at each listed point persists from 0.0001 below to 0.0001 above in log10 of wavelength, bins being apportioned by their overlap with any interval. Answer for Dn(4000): 1.2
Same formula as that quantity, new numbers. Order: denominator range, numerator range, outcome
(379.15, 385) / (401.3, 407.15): 1.51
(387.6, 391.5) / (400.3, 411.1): 1.24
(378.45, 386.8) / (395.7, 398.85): 1.03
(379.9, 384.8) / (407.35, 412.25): 1.20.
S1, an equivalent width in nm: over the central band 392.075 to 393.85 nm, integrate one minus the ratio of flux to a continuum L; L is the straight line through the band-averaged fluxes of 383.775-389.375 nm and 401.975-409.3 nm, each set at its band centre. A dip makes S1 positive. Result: 0.10 nm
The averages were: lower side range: 0.733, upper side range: 0.837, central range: 0.723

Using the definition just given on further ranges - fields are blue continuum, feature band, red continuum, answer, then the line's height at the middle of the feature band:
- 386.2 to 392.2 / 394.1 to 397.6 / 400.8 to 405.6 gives 0.48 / 0.798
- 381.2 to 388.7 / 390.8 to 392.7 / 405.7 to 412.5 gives -0.29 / 0.724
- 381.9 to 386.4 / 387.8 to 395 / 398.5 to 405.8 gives 0.31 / 0.761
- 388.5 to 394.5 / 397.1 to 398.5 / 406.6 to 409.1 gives 0.15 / 0.751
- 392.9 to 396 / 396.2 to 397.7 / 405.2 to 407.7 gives 0.47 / 0.777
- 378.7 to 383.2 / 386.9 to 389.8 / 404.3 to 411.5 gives 0.07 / 0.68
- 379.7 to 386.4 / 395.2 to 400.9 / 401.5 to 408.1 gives 0.49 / 0.801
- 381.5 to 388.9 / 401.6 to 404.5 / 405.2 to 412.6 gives -0.47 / 0.737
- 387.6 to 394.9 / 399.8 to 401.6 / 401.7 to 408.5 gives -0.12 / 0.806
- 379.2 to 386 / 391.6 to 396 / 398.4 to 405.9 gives 0.00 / 0.776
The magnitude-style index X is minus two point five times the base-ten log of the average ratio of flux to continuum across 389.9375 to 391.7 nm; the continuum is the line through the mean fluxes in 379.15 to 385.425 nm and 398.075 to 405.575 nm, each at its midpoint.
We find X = -0.10 mag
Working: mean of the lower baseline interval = 0.656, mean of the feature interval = 0.811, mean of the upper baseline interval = 0.854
